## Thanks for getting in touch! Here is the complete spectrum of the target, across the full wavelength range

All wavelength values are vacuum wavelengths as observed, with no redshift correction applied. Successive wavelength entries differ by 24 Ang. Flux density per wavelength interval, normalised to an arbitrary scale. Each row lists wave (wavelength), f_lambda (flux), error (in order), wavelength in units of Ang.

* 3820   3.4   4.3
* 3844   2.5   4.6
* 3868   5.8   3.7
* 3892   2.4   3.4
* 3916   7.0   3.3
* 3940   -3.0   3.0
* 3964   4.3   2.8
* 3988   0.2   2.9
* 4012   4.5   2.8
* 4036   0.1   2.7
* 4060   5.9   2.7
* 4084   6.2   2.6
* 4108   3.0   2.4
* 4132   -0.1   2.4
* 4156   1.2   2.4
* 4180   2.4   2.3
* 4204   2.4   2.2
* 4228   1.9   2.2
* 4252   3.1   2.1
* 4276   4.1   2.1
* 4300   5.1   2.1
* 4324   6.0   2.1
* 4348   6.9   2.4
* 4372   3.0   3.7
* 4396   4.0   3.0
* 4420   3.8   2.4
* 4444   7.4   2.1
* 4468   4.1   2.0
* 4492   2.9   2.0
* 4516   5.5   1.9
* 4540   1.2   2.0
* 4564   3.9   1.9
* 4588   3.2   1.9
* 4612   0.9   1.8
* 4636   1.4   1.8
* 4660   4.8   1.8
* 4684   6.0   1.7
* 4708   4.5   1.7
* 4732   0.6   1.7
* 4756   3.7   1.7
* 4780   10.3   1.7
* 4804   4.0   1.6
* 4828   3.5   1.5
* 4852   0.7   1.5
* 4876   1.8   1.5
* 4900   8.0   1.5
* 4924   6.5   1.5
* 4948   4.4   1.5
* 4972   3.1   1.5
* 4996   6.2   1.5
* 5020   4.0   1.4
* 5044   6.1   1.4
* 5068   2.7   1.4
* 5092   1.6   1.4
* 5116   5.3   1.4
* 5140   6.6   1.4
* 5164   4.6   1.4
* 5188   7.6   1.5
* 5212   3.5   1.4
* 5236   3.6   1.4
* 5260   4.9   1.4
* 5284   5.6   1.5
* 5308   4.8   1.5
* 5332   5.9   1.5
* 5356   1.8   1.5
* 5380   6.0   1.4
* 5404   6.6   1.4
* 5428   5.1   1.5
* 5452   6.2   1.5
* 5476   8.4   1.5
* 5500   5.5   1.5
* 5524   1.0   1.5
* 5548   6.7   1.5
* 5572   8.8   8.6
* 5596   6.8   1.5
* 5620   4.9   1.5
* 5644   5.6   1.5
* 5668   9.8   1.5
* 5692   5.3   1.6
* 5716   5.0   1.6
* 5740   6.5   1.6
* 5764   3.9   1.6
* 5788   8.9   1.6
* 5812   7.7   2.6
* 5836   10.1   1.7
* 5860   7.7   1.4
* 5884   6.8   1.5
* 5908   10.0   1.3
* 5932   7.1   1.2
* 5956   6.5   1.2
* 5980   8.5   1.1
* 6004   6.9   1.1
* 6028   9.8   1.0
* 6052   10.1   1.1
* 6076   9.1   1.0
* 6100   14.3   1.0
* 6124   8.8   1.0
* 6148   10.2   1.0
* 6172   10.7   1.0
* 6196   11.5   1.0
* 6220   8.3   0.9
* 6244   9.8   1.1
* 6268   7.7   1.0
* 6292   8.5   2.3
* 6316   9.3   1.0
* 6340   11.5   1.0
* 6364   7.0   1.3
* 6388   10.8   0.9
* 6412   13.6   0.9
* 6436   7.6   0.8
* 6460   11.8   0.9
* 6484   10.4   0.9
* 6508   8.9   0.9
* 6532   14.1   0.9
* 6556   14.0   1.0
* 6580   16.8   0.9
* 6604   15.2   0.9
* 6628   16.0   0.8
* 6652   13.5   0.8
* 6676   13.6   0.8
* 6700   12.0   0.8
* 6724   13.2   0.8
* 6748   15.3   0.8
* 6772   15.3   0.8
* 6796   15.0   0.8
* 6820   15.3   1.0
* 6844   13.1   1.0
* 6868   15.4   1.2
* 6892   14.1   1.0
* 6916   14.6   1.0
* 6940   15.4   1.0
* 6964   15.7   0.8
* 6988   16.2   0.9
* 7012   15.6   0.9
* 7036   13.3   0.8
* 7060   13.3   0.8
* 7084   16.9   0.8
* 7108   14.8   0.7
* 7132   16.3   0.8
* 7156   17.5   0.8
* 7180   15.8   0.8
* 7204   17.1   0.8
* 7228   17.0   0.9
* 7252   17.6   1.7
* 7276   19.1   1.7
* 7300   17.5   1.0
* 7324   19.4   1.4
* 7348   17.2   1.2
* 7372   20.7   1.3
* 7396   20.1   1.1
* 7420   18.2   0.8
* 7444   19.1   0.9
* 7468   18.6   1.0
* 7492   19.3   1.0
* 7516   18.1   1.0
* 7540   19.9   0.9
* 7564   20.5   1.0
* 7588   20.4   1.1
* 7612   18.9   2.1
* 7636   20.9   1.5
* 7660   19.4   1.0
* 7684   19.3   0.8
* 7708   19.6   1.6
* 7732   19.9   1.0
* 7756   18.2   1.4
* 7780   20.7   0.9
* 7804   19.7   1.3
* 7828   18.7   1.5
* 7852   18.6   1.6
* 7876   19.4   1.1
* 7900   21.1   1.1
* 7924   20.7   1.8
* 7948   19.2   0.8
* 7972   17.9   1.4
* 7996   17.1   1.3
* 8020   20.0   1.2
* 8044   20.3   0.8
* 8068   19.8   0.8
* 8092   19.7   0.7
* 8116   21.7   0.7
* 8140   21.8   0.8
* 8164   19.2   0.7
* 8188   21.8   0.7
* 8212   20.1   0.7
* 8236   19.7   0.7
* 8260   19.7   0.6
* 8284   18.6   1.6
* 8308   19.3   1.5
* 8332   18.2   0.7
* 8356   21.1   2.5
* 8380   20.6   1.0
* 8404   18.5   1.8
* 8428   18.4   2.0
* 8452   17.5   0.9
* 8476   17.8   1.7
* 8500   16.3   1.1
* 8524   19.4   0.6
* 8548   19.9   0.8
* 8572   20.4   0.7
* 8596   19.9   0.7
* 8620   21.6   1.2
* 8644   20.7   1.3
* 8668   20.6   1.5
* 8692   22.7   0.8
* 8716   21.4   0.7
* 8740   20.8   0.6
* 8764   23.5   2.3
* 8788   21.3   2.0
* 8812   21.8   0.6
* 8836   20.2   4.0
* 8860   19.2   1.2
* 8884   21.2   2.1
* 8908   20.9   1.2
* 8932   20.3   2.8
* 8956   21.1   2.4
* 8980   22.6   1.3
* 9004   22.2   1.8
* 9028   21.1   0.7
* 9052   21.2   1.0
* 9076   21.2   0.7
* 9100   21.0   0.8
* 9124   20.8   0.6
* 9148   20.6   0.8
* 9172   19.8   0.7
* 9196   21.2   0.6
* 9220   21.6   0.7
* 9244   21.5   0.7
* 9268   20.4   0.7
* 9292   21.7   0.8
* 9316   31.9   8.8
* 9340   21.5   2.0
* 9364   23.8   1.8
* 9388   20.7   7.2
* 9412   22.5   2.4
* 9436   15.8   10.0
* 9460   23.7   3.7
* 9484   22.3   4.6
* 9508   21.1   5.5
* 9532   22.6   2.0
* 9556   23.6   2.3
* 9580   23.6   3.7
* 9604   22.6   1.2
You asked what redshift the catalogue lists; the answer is 0.637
